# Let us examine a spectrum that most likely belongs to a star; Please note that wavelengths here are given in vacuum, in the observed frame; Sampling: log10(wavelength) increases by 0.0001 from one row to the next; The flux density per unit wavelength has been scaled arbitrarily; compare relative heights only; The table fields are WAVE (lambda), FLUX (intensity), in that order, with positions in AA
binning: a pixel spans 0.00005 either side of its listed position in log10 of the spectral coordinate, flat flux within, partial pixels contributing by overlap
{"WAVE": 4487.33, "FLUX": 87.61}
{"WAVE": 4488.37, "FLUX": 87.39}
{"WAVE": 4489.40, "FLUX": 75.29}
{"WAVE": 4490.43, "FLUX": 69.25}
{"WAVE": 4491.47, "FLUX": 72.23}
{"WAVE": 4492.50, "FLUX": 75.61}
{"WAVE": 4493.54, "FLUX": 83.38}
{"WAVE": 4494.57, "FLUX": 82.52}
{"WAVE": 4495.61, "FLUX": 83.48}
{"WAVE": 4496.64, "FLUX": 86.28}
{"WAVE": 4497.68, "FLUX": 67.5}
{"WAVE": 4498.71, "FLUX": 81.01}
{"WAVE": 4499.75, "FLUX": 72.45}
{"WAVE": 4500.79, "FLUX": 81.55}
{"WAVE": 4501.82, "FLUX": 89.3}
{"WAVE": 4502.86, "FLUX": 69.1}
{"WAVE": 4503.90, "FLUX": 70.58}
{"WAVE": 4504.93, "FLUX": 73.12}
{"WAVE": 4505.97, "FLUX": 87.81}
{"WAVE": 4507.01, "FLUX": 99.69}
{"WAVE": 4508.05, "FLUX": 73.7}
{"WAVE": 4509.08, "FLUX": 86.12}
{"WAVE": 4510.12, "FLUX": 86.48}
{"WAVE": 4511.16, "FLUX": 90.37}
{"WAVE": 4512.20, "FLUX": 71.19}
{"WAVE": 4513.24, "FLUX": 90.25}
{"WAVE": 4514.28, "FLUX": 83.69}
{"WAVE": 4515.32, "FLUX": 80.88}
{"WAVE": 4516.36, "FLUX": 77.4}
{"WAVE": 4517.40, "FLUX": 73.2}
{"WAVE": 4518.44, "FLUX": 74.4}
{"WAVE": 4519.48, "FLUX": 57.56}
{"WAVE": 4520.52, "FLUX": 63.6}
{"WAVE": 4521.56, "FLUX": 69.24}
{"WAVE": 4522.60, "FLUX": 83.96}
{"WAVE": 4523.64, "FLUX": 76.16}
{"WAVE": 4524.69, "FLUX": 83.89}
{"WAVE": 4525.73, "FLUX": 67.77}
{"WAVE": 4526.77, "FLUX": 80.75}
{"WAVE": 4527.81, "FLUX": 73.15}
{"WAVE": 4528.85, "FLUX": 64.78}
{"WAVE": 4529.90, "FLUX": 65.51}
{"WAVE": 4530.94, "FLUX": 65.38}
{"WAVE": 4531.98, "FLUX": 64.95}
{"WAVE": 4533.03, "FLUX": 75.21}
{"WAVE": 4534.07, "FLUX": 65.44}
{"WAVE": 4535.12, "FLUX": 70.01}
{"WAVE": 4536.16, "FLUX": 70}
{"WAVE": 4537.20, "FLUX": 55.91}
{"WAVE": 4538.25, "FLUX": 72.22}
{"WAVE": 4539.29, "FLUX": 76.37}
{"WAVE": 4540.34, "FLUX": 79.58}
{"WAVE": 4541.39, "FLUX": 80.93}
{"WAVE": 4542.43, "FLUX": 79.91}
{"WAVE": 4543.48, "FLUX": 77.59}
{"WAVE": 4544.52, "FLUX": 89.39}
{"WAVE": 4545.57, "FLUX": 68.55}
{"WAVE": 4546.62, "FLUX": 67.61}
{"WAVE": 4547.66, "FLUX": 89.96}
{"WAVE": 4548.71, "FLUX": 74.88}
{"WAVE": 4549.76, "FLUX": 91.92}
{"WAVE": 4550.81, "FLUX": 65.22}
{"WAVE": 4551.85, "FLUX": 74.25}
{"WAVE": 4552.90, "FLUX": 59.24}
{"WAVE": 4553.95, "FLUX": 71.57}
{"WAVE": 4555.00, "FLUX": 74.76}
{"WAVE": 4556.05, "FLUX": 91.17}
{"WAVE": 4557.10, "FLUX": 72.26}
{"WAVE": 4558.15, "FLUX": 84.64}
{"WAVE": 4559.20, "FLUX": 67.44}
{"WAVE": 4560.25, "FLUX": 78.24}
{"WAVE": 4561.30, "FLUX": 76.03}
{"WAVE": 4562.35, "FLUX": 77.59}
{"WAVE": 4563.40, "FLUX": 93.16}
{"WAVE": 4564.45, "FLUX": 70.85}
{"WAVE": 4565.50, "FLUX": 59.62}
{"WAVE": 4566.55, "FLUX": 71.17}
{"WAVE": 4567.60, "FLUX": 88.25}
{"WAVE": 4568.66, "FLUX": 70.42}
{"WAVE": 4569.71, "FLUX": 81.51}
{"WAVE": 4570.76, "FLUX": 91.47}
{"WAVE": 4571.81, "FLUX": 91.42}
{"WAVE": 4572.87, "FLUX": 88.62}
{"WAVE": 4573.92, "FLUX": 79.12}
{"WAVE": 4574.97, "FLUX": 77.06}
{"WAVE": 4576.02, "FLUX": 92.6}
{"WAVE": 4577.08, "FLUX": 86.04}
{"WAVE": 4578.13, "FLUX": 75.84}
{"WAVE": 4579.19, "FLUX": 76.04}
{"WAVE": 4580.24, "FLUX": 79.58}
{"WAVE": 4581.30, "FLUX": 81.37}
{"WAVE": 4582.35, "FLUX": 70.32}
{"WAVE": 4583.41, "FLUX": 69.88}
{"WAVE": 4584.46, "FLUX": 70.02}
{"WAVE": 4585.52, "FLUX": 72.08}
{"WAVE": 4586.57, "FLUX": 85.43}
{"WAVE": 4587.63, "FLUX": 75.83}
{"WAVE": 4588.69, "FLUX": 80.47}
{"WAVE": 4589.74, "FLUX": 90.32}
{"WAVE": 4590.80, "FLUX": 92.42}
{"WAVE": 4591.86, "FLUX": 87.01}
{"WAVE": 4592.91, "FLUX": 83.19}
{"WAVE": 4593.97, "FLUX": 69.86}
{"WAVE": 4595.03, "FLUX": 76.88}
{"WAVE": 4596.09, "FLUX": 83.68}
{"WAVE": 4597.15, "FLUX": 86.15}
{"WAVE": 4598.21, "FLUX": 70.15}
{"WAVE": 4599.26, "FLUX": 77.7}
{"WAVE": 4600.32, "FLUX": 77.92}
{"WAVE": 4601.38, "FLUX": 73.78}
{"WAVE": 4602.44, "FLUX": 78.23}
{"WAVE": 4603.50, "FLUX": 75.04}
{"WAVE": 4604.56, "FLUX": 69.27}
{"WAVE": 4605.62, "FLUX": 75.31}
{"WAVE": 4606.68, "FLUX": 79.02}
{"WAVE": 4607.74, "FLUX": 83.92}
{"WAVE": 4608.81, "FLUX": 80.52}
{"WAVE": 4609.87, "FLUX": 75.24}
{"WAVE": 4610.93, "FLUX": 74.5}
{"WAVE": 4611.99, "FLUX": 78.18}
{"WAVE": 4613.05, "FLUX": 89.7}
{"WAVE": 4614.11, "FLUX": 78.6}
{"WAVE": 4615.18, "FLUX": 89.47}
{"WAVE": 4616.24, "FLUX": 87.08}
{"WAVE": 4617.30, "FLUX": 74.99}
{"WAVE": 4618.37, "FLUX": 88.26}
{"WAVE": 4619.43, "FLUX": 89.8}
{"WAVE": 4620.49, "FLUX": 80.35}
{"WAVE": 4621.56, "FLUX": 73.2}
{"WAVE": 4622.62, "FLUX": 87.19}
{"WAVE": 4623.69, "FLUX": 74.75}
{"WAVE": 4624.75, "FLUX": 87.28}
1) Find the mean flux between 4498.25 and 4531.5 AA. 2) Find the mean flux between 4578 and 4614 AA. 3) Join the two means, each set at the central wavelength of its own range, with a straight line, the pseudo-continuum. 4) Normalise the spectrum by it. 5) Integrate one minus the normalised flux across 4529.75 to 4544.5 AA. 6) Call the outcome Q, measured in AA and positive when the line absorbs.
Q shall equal 1.00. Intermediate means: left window 77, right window 78.4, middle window 72.2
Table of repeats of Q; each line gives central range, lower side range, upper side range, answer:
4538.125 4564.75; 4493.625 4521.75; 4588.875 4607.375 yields 0.60 AA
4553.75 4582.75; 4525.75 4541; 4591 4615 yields -1.95 AA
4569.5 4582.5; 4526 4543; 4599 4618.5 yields -1.23 AA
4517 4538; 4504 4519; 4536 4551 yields 2.39 AA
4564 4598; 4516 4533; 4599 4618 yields -1.48 AA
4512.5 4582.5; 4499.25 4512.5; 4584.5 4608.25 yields 3.49 AA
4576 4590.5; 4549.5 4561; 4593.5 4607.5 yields -0.51 AA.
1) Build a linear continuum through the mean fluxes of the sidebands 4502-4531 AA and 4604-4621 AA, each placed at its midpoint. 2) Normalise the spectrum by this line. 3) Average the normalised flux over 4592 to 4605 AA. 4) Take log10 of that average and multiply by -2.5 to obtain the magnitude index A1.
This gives 0.04 mag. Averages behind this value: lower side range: 76.7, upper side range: 80.9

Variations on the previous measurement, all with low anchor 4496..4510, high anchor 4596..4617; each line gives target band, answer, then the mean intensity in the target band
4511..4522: 0.067 mag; 75.2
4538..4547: 0.035 mag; 77.2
